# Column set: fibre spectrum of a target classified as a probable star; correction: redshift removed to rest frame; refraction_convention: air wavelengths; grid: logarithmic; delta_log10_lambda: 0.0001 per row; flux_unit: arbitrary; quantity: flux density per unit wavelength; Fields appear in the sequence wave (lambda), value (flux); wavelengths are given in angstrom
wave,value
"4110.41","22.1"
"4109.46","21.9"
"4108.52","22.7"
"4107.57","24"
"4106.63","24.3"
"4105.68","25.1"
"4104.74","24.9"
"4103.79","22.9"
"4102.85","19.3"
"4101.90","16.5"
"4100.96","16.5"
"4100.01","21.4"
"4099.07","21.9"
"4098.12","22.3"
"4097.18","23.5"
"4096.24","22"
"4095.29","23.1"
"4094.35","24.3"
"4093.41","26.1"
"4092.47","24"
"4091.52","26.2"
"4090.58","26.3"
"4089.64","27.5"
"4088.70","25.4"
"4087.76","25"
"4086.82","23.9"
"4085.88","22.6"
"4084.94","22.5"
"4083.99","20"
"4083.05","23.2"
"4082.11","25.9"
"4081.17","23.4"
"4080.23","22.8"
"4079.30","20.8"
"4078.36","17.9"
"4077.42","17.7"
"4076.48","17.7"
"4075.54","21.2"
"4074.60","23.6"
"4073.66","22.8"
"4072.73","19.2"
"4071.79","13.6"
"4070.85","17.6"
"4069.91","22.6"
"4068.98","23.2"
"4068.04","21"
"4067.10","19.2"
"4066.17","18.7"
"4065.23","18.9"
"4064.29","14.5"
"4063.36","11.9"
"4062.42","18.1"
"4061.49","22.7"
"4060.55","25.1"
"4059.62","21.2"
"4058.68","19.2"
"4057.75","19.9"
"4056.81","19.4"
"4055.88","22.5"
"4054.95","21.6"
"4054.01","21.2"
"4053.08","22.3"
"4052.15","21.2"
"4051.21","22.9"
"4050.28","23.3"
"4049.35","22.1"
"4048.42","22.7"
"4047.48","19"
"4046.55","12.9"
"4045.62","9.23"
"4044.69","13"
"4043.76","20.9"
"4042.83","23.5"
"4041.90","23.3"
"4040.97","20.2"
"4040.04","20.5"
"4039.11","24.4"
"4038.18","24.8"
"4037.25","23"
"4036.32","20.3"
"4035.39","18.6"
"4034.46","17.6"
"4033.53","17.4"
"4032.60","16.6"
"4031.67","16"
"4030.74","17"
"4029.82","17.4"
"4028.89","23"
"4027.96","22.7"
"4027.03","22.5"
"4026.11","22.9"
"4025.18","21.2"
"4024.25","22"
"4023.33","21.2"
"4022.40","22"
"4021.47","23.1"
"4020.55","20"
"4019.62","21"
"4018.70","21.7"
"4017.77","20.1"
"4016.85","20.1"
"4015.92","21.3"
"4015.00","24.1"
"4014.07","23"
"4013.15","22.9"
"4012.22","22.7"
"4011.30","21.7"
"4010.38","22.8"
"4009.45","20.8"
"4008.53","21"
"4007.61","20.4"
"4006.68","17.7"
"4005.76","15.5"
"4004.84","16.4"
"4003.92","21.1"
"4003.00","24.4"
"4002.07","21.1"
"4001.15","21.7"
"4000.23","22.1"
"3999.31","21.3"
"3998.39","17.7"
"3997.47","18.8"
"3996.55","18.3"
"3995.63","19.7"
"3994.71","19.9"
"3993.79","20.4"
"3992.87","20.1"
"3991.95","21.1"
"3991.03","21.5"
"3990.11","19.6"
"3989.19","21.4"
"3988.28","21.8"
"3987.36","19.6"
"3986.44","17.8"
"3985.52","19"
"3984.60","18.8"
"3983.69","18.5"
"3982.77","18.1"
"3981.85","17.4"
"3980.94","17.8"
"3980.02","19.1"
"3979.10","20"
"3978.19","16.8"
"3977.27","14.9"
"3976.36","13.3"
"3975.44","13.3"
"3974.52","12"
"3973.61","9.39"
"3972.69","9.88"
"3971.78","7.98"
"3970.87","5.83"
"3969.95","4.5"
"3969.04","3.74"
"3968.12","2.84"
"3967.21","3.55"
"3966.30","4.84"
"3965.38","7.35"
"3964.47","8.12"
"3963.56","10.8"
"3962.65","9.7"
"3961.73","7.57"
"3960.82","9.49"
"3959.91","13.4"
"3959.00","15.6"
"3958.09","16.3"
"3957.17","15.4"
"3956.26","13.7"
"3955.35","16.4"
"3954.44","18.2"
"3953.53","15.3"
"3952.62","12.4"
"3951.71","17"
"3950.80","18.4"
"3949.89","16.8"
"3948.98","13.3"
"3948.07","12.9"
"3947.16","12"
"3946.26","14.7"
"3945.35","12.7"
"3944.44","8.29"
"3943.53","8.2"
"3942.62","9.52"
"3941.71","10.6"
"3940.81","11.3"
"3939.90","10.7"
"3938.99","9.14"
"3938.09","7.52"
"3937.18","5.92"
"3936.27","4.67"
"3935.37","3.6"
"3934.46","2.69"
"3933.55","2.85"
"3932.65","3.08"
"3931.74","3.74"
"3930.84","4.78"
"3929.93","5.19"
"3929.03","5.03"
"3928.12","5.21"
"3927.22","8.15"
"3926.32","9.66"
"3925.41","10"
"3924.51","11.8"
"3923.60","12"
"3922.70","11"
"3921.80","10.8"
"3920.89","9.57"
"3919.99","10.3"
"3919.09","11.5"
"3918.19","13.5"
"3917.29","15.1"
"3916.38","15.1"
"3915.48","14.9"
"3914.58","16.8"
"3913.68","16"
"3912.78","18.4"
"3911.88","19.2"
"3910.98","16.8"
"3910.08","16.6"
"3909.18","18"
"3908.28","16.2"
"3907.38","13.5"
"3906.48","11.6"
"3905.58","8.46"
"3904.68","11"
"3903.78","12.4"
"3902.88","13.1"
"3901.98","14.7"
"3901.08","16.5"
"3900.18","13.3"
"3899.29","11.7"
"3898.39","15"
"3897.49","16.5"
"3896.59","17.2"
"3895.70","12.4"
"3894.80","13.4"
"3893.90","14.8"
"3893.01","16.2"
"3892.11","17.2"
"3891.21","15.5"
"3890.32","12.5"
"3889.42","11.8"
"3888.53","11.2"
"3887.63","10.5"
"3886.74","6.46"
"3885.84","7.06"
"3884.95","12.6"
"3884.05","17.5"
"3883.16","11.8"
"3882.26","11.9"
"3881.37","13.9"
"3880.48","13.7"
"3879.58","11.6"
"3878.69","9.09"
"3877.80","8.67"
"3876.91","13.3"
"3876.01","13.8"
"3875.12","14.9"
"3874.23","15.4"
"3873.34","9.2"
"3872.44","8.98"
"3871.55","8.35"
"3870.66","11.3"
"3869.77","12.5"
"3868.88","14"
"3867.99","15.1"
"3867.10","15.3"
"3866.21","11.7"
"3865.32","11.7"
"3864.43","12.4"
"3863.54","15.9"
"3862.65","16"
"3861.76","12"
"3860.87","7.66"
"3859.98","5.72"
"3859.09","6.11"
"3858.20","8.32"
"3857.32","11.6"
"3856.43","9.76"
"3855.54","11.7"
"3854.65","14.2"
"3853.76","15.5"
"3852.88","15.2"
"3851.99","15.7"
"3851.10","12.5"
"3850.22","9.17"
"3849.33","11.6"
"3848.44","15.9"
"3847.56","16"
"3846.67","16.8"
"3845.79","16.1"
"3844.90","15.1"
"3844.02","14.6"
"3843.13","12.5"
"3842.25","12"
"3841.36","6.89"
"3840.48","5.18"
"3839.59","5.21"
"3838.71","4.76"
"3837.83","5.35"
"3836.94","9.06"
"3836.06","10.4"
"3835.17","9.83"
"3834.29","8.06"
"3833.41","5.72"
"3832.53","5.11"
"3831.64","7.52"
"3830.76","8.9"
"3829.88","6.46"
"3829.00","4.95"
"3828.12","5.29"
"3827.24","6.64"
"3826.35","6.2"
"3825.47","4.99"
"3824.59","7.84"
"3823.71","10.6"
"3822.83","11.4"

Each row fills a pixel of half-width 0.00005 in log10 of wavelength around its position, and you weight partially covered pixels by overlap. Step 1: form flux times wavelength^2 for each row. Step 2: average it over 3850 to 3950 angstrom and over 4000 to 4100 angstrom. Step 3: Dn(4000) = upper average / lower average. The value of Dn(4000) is 1.94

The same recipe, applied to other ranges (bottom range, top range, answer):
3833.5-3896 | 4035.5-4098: 1.99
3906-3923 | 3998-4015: 1.51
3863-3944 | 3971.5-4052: 1.77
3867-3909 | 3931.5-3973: 0.79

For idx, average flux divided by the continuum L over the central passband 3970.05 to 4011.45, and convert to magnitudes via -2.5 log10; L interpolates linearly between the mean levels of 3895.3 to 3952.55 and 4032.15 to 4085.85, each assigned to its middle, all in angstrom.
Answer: -0.13 mag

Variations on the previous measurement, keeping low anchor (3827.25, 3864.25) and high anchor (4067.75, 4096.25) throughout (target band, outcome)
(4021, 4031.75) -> -0.083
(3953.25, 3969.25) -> 0.443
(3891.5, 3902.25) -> -0.152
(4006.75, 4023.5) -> -0.139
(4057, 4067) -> 0.125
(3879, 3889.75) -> 0.062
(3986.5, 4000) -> -0.126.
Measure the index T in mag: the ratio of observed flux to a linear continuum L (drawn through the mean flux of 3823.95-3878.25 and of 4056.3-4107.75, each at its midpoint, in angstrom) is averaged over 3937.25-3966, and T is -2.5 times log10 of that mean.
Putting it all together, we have 0.25 mag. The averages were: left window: 10.6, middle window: 12.2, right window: 21.5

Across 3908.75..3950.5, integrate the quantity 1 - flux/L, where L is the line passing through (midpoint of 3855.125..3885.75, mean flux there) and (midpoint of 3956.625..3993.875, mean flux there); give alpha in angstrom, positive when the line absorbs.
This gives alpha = 7.2 angstrom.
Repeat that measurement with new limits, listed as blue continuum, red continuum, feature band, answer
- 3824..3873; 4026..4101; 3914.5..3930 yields 3.5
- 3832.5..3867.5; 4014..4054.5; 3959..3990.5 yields 8.4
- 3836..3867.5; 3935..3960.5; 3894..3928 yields -4.2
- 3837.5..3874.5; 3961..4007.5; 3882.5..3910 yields -1.0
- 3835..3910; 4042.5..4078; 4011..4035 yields -3.5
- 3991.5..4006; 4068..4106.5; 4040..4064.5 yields 1.7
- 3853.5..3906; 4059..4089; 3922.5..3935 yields 6.7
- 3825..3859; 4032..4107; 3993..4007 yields -1.7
